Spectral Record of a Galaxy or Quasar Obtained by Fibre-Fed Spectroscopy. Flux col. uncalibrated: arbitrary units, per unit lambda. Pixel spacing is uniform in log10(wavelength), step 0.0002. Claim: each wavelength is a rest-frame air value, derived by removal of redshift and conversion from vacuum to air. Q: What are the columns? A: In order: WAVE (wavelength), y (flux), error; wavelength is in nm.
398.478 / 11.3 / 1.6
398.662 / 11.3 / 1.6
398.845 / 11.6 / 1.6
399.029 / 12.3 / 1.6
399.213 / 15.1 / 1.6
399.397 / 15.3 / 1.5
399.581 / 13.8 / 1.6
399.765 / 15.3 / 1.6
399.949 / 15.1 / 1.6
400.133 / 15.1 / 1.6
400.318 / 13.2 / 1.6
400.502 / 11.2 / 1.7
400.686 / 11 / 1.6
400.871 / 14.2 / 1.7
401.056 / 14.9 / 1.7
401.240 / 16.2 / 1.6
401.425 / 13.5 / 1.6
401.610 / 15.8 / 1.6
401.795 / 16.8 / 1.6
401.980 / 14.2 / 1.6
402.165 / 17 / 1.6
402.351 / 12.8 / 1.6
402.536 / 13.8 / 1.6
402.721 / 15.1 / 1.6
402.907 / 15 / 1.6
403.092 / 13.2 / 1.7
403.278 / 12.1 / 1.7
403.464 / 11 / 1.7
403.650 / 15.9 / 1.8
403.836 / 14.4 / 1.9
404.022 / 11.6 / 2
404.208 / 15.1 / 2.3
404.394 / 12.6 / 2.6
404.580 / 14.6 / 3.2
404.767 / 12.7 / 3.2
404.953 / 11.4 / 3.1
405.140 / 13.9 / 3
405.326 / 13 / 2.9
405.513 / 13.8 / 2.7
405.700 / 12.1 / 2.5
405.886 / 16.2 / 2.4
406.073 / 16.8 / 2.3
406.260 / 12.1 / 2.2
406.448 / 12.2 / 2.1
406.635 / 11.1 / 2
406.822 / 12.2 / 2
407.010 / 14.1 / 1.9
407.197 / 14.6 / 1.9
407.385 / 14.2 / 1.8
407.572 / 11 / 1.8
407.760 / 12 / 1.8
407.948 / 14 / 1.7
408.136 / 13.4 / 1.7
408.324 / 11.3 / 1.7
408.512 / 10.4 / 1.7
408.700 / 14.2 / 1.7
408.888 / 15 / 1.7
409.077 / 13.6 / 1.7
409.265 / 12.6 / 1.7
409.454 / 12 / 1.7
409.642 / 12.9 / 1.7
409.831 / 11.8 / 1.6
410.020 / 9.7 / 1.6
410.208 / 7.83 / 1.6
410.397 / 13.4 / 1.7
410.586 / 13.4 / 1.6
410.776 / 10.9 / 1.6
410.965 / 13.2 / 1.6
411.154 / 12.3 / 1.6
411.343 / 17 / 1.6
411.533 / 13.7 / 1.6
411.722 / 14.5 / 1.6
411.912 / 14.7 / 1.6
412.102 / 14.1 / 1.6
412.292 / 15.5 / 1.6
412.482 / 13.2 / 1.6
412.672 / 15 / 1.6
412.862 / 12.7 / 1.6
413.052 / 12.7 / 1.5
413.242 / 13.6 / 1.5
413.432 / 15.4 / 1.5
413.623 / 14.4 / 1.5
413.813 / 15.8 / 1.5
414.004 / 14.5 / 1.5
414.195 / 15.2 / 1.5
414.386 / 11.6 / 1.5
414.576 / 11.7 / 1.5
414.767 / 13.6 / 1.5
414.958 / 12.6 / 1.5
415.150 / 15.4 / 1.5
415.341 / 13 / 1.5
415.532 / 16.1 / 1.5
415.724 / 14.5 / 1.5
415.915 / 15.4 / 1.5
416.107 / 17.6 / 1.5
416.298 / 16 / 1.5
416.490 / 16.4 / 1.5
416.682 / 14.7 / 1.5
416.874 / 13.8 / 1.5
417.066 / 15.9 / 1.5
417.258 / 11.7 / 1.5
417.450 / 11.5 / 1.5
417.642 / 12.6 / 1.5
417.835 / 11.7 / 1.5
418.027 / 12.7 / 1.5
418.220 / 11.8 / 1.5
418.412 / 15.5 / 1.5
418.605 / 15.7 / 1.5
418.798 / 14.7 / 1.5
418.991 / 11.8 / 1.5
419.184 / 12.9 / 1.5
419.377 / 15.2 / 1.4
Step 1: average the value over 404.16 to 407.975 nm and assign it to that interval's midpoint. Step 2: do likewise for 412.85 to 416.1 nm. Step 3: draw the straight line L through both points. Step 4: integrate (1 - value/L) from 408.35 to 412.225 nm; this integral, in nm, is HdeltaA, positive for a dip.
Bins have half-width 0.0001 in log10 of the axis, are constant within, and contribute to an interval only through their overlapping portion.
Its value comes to 0.245 nm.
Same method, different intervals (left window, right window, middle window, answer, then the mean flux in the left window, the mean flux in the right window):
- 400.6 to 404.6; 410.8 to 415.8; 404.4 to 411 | 0.61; 14.1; 14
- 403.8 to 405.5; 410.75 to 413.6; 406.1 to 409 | 0.14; 13.2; 14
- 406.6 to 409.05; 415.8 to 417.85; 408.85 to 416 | 0.09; 12.9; 14.4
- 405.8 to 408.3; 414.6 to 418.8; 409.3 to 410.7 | 0.20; 13.3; 14.2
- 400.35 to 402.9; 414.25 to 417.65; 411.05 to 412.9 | -0.01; 14.3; 14.2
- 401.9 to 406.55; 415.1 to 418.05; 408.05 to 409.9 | 0.16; 13.7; 14.3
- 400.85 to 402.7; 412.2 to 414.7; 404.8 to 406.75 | 0.18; 15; 13.9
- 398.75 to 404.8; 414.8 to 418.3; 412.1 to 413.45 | 0.01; 14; 14.1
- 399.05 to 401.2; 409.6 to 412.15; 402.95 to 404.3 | 0.02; 14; 12.8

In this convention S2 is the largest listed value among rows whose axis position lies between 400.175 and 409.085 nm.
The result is 17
